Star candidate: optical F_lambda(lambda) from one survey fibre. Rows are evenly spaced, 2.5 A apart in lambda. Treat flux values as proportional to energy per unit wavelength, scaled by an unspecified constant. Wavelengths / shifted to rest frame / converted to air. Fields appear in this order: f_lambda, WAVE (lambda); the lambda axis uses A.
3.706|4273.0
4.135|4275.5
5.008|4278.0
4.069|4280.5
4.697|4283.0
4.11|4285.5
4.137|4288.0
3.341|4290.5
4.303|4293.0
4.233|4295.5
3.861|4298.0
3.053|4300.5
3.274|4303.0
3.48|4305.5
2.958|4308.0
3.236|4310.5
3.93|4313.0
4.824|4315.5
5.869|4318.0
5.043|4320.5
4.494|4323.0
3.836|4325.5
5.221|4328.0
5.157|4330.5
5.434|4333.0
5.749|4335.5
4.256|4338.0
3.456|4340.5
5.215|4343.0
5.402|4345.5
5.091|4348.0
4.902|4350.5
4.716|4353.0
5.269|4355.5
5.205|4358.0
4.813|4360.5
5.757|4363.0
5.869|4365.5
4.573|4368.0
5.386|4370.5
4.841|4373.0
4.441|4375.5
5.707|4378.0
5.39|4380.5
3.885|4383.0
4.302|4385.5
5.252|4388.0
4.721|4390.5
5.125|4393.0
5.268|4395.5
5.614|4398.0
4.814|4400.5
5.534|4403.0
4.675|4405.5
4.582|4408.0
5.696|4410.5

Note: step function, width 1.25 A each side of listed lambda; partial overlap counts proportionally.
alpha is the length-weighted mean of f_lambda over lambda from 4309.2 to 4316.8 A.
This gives 4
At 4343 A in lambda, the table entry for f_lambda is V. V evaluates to 5.215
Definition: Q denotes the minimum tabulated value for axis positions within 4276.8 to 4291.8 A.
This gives 3.341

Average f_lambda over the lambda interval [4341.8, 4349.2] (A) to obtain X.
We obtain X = 5.24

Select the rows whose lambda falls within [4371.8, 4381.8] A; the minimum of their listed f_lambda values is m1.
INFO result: 4.441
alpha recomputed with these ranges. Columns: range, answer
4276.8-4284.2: 4.59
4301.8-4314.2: 3.37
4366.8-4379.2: 4.99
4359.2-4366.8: 5.47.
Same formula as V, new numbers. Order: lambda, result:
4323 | 4.494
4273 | 3.706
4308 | 2.958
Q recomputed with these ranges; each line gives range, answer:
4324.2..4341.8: 3.456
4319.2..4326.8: 3.836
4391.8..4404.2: 4.814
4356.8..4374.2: 4.573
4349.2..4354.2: 4.716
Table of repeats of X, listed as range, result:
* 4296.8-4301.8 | 3.45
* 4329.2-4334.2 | 5.29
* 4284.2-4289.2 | 4.13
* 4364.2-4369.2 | 5.23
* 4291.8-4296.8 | 4.26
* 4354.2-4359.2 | 5.23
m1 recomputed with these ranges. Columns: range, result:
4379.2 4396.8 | 3.885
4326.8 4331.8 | 5.157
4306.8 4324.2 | 2.958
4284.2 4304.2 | 3.053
